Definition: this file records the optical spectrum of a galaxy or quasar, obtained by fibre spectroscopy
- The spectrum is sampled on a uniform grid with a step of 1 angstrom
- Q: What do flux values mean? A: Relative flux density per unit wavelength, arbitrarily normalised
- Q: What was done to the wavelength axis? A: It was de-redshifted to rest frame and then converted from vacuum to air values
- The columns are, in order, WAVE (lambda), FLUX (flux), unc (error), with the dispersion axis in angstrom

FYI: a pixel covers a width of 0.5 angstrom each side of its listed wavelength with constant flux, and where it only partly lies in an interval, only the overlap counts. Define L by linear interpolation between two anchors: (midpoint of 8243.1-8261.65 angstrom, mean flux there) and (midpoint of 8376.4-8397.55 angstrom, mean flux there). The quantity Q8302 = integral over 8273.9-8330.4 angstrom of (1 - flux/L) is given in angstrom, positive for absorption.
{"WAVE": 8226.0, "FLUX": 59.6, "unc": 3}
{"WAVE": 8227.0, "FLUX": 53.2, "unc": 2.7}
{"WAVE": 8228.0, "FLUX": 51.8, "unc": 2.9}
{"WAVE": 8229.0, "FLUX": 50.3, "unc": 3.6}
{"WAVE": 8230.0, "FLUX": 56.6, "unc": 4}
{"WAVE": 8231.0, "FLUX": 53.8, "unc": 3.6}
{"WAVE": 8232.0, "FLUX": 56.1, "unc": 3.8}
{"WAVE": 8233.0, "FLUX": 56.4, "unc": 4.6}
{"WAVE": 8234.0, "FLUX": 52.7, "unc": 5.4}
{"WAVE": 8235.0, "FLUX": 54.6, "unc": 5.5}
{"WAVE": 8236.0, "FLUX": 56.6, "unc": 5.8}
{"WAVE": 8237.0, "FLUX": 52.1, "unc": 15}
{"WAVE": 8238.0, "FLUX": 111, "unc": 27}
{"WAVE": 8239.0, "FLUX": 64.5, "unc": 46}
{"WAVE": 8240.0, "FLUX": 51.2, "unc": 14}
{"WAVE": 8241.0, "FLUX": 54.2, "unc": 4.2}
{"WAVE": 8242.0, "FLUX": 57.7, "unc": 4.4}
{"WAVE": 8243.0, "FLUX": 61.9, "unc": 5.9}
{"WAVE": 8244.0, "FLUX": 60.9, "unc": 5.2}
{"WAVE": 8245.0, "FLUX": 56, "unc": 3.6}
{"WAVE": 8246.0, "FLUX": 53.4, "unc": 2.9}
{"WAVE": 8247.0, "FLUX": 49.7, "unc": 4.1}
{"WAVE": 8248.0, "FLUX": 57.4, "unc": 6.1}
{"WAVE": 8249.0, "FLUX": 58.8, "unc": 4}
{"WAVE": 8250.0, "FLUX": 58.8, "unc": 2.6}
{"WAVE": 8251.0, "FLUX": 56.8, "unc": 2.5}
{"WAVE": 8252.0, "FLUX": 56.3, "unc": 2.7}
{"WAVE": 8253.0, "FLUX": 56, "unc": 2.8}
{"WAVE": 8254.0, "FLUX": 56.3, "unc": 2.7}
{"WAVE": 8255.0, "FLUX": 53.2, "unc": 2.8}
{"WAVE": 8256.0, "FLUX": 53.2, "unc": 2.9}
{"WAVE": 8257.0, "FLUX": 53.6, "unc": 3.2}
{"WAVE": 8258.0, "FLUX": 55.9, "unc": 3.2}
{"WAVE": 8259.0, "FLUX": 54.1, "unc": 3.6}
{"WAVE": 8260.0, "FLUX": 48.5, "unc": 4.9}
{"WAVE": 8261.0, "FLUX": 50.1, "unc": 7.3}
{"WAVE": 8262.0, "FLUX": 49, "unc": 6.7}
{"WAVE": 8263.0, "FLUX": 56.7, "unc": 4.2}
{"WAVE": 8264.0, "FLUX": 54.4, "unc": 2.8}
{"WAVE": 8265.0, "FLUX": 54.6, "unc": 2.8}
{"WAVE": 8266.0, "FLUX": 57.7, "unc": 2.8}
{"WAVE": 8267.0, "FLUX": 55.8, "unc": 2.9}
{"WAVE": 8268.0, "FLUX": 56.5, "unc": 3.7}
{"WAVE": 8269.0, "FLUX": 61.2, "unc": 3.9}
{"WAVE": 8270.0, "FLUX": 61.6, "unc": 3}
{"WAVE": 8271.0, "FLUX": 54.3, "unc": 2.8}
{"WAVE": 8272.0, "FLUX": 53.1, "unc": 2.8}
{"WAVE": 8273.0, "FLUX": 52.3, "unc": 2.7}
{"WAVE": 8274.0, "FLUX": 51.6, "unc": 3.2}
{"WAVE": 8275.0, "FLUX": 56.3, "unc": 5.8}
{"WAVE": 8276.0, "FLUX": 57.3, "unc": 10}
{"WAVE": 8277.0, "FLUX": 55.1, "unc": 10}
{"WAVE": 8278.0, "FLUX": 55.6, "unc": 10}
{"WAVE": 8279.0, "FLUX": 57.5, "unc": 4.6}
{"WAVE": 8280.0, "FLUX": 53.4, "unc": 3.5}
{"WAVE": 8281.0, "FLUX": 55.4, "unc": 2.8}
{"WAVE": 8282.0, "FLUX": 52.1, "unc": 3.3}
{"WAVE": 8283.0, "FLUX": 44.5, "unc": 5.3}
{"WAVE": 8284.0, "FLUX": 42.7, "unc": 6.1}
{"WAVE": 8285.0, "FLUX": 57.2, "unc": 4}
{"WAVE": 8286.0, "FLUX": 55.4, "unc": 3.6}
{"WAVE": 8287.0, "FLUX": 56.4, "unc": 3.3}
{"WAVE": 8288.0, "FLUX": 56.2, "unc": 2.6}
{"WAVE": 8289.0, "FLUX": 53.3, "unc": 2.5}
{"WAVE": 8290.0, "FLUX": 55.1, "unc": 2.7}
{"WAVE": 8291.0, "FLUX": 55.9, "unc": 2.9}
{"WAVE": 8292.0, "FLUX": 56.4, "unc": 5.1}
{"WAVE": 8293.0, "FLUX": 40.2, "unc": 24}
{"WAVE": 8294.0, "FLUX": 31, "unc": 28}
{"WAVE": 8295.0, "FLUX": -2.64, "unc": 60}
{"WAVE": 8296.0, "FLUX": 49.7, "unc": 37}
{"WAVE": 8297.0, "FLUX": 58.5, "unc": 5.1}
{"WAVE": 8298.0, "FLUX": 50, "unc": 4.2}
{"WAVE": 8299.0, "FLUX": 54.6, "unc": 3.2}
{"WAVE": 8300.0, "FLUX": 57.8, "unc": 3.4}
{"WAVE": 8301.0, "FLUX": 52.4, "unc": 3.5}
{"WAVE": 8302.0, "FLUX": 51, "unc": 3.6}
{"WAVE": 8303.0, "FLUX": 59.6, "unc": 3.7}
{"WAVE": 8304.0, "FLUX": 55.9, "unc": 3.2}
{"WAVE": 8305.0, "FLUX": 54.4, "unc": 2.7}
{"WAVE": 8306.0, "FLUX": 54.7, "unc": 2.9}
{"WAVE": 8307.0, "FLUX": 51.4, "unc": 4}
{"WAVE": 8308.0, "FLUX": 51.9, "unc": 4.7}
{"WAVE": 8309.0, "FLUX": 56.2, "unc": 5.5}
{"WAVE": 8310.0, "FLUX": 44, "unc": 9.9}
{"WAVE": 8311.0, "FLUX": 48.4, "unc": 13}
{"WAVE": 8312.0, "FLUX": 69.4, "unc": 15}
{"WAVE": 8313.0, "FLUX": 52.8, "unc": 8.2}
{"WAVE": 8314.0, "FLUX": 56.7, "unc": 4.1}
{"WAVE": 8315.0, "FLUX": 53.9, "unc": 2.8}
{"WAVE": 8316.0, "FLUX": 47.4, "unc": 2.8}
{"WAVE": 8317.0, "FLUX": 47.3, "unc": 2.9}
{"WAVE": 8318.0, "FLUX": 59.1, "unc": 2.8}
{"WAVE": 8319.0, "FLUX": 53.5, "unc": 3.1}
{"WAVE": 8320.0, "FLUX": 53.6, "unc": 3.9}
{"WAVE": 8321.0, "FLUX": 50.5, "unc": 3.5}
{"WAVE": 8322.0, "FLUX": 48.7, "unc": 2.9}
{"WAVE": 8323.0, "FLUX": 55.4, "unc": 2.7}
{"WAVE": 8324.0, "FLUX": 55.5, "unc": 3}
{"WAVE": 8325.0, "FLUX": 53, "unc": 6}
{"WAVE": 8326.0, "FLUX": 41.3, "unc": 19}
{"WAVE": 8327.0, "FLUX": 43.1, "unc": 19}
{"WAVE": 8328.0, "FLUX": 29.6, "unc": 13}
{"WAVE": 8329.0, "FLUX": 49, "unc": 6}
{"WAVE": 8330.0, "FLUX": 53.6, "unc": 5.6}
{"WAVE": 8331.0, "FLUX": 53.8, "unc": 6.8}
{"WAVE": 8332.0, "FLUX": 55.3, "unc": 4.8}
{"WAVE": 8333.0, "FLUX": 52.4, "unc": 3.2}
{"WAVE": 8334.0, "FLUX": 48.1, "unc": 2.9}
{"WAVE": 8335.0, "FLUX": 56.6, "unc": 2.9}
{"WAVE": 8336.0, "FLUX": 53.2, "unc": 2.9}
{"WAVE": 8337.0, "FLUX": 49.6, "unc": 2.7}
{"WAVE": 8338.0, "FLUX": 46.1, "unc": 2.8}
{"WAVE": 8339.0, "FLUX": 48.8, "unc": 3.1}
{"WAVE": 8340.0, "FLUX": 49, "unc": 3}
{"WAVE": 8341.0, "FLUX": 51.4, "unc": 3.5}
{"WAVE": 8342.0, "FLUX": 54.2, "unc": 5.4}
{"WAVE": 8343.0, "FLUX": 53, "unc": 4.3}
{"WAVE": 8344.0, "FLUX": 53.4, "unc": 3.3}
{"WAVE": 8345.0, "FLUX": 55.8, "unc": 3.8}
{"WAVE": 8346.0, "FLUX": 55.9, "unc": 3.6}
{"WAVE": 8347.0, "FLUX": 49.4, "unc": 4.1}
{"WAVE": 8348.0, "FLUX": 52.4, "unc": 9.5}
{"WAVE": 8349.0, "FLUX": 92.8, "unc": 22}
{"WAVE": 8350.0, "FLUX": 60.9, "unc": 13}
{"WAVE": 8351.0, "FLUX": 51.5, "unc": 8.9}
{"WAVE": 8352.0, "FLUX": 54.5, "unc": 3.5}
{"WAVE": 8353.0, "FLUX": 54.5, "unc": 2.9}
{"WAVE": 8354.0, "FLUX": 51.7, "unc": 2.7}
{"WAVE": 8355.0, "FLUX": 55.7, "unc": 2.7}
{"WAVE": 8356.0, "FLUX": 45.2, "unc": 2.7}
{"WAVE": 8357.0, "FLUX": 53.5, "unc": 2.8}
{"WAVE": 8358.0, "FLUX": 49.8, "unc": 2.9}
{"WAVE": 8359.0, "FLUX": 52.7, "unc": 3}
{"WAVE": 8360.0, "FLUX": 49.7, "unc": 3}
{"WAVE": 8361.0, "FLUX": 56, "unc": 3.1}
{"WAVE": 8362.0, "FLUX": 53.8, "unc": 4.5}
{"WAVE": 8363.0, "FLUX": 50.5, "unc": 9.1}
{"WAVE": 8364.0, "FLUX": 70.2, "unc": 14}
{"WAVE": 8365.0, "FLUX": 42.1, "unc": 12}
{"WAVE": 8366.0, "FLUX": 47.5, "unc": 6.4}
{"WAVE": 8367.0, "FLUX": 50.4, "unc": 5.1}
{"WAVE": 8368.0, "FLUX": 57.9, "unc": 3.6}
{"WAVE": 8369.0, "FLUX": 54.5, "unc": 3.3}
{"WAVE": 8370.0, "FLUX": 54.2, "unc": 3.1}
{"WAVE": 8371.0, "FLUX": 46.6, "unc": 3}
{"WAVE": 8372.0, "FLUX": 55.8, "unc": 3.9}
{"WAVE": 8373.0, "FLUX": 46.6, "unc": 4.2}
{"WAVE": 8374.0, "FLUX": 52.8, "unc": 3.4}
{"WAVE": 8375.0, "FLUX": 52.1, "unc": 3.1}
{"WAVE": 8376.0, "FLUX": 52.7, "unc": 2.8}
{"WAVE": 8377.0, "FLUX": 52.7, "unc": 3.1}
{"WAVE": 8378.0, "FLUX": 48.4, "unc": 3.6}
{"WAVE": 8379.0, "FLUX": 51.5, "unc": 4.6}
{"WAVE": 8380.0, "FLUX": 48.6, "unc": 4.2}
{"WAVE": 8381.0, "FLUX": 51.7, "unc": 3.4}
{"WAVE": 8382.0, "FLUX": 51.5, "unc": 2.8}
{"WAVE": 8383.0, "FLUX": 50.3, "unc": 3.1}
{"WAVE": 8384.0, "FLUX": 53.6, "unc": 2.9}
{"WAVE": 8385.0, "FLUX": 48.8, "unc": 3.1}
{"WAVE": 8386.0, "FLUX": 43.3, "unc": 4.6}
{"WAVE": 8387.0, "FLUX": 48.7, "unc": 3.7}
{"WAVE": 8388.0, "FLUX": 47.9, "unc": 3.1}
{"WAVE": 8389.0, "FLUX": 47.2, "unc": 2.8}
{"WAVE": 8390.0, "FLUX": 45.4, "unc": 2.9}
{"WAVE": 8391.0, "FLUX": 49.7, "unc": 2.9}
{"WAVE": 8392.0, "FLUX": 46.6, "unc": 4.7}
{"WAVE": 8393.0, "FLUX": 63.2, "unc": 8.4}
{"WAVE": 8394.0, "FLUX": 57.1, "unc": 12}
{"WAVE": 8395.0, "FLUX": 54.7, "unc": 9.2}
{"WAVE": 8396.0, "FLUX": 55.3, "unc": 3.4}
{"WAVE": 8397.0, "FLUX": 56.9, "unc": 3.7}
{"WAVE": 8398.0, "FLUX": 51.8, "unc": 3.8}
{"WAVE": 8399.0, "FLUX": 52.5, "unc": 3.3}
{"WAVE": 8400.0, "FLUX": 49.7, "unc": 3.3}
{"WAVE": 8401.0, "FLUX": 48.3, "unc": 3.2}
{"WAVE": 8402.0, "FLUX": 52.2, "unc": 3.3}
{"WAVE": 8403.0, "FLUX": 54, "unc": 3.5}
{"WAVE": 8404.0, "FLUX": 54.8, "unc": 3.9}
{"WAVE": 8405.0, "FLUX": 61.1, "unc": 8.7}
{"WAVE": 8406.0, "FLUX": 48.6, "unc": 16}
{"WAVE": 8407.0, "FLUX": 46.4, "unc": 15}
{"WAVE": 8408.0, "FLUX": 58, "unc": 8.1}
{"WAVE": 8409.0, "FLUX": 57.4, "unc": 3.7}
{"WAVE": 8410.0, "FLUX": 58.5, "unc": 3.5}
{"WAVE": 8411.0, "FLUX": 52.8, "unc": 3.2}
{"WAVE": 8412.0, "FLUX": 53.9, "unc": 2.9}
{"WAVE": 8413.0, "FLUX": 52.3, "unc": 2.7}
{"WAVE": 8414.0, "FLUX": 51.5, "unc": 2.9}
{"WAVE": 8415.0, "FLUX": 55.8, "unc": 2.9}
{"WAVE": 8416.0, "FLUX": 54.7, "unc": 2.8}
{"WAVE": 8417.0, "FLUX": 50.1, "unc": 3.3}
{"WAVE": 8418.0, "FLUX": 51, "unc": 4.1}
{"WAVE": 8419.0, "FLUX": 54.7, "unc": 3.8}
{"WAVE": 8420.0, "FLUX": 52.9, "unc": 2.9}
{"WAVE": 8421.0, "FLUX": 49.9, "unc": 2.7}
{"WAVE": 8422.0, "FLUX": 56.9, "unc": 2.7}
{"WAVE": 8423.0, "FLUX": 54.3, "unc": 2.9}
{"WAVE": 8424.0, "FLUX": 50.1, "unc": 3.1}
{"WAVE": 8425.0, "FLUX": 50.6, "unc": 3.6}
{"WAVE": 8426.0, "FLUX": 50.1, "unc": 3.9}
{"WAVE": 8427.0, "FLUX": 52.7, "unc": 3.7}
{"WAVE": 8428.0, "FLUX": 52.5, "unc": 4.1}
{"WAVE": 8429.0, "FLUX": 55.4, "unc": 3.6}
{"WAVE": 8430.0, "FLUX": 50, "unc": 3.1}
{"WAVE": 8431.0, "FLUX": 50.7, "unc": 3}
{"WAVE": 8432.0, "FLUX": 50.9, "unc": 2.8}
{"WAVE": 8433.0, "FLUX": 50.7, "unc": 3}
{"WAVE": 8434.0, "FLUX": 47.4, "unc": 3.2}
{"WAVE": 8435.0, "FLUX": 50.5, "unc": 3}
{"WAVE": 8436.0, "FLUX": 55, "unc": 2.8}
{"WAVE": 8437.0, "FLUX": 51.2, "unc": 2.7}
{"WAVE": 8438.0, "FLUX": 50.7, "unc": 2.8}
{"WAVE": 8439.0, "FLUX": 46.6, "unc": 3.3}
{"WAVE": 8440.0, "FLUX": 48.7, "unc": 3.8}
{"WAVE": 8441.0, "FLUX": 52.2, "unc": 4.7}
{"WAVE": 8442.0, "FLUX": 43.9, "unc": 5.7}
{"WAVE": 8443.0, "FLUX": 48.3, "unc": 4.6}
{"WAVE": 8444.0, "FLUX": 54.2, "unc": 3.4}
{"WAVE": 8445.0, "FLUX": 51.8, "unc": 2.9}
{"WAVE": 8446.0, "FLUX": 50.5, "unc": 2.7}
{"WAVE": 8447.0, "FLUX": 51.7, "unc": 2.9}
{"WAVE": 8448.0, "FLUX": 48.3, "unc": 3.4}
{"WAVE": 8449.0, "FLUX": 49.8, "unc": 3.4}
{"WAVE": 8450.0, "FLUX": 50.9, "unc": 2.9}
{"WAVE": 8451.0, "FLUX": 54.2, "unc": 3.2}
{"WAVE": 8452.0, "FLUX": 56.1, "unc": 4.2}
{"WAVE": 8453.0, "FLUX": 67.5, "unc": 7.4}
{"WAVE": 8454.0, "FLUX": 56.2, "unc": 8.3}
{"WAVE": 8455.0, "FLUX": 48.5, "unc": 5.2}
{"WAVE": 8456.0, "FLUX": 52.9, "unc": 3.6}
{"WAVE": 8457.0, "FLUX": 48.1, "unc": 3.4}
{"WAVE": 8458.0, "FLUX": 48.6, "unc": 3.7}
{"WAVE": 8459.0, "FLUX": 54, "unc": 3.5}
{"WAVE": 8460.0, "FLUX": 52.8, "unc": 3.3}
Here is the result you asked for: 2.5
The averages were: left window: 55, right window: 51.1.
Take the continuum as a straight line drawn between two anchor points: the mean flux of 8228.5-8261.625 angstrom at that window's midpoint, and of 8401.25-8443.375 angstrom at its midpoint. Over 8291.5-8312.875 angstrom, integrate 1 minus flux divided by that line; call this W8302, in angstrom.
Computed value 2.1 angstrom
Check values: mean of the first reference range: 56.9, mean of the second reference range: 52.1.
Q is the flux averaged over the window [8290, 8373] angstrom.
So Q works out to 51.9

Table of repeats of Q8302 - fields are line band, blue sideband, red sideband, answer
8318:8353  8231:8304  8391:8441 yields 0.6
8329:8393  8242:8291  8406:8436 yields 1.3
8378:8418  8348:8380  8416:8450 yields 0.2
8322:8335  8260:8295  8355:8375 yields 0.7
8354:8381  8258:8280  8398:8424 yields 0.9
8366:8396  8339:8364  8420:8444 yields 1.2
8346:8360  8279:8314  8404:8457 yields -1.0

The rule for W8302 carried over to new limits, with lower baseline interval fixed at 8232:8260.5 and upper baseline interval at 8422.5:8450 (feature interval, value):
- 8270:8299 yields 2.8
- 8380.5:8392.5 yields 0.9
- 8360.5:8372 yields 0.0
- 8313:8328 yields 1.1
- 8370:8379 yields 0.3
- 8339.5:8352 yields -0.6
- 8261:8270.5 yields 0.1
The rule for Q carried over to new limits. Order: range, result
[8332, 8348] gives 51.9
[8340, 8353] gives 56.7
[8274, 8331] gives 51.2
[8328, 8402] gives 52.3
